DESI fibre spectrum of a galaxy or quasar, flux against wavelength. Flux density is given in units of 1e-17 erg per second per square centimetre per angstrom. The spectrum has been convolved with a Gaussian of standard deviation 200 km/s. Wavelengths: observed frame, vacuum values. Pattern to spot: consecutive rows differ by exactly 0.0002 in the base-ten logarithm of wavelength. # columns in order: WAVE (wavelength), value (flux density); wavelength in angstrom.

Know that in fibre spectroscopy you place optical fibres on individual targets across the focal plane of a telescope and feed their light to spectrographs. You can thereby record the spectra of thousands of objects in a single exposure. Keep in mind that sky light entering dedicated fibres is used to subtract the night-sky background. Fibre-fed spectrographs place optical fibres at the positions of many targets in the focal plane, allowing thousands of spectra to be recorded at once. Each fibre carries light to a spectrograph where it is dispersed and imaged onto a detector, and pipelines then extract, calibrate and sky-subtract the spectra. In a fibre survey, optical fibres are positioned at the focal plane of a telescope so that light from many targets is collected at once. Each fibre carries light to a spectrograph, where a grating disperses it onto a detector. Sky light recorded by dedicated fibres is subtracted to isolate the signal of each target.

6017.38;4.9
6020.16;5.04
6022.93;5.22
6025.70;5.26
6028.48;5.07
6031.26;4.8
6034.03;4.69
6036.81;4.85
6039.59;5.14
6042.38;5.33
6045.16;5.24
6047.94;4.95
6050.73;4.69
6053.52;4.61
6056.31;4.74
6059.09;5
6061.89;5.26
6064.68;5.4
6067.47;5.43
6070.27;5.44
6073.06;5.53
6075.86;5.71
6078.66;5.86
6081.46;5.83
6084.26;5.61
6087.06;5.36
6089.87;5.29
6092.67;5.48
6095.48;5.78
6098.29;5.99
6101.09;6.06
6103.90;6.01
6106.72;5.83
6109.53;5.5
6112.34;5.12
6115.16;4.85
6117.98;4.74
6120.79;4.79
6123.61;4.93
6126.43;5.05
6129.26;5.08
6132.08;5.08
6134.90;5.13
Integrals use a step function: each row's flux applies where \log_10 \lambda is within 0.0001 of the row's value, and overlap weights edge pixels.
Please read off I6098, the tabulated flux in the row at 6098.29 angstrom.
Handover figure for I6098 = 5.99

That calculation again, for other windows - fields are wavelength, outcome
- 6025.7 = 5.26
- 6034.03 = 4.69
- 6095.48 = 5.78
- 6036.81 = 4.85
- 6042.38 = 5.33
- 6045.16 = 5.24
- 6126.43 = 5.05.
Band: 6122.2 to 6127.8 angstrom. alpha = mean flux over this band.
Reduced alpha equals 4.99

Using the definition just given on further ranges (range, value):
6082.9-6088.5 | 5.48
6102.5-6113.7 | 5.62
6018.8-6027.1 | 5.18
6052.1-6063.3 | 4.9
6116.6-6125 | 4.82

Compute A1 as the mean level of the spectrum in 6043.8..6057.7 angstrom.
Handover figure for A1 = 4.85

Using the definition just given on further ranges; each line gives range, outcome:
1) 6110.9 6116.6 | 4.98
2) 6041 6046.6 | 5.29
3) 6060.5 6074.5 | 5.41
